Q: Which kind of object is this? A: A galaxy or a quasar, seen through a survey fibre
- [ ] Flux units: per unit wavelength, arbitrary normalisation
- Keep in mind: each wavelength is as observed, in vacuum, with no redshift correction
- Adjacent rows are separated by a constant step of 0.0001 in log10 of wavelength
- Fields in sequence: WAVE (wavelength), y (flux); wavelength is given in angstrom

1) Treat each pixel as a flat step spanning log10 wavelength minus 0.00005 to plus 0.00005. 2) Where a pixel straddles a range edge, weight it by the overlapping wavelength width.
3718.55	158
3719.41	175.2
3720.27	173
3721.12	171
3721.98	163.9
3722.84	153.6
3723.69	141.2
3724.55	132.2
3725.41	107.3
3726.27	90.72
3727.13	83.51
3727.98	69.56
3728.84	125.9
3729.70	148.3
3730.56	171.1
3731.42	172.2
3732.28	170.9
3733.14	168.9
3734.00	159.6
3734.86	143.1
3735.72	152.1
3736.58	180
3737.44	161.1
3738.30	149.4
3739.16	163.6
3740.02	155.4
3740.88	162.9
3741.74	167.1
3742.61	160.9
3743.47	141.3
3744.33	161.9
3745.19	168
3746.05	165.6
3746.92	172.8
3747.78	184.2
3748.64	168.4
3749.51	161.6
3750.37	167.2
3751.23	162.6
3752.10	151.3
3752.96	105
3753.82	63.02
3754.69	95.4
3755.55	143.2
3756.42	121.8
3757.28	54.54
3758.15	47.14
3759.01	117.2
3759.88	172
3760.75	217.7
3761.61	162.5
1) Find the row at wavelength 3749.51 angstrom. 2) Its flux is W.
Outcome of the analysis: 161.6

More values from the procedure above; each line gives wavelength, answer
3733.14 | 168.9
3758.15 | 47.14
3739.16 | 163.6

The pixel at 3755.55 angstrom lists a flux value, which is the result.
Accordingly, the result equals 143.2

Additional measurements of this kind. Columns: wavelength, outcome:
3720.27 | 173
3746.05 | 165.6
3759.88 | 172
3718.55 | 158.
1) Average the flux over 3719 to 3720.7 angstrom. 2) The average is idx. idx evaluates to 174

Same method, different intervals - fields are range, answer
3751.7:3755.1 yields 103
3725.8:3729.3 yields 93.1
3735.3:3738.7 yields 161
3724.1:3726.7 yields 110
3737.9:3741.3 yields 158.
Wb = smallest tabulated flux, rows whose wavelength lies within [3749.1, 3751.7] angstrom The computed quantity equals 161.6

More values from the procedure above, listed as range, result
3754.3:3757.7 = 54.54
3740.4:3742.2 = 162.9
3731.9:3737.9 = 143.1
